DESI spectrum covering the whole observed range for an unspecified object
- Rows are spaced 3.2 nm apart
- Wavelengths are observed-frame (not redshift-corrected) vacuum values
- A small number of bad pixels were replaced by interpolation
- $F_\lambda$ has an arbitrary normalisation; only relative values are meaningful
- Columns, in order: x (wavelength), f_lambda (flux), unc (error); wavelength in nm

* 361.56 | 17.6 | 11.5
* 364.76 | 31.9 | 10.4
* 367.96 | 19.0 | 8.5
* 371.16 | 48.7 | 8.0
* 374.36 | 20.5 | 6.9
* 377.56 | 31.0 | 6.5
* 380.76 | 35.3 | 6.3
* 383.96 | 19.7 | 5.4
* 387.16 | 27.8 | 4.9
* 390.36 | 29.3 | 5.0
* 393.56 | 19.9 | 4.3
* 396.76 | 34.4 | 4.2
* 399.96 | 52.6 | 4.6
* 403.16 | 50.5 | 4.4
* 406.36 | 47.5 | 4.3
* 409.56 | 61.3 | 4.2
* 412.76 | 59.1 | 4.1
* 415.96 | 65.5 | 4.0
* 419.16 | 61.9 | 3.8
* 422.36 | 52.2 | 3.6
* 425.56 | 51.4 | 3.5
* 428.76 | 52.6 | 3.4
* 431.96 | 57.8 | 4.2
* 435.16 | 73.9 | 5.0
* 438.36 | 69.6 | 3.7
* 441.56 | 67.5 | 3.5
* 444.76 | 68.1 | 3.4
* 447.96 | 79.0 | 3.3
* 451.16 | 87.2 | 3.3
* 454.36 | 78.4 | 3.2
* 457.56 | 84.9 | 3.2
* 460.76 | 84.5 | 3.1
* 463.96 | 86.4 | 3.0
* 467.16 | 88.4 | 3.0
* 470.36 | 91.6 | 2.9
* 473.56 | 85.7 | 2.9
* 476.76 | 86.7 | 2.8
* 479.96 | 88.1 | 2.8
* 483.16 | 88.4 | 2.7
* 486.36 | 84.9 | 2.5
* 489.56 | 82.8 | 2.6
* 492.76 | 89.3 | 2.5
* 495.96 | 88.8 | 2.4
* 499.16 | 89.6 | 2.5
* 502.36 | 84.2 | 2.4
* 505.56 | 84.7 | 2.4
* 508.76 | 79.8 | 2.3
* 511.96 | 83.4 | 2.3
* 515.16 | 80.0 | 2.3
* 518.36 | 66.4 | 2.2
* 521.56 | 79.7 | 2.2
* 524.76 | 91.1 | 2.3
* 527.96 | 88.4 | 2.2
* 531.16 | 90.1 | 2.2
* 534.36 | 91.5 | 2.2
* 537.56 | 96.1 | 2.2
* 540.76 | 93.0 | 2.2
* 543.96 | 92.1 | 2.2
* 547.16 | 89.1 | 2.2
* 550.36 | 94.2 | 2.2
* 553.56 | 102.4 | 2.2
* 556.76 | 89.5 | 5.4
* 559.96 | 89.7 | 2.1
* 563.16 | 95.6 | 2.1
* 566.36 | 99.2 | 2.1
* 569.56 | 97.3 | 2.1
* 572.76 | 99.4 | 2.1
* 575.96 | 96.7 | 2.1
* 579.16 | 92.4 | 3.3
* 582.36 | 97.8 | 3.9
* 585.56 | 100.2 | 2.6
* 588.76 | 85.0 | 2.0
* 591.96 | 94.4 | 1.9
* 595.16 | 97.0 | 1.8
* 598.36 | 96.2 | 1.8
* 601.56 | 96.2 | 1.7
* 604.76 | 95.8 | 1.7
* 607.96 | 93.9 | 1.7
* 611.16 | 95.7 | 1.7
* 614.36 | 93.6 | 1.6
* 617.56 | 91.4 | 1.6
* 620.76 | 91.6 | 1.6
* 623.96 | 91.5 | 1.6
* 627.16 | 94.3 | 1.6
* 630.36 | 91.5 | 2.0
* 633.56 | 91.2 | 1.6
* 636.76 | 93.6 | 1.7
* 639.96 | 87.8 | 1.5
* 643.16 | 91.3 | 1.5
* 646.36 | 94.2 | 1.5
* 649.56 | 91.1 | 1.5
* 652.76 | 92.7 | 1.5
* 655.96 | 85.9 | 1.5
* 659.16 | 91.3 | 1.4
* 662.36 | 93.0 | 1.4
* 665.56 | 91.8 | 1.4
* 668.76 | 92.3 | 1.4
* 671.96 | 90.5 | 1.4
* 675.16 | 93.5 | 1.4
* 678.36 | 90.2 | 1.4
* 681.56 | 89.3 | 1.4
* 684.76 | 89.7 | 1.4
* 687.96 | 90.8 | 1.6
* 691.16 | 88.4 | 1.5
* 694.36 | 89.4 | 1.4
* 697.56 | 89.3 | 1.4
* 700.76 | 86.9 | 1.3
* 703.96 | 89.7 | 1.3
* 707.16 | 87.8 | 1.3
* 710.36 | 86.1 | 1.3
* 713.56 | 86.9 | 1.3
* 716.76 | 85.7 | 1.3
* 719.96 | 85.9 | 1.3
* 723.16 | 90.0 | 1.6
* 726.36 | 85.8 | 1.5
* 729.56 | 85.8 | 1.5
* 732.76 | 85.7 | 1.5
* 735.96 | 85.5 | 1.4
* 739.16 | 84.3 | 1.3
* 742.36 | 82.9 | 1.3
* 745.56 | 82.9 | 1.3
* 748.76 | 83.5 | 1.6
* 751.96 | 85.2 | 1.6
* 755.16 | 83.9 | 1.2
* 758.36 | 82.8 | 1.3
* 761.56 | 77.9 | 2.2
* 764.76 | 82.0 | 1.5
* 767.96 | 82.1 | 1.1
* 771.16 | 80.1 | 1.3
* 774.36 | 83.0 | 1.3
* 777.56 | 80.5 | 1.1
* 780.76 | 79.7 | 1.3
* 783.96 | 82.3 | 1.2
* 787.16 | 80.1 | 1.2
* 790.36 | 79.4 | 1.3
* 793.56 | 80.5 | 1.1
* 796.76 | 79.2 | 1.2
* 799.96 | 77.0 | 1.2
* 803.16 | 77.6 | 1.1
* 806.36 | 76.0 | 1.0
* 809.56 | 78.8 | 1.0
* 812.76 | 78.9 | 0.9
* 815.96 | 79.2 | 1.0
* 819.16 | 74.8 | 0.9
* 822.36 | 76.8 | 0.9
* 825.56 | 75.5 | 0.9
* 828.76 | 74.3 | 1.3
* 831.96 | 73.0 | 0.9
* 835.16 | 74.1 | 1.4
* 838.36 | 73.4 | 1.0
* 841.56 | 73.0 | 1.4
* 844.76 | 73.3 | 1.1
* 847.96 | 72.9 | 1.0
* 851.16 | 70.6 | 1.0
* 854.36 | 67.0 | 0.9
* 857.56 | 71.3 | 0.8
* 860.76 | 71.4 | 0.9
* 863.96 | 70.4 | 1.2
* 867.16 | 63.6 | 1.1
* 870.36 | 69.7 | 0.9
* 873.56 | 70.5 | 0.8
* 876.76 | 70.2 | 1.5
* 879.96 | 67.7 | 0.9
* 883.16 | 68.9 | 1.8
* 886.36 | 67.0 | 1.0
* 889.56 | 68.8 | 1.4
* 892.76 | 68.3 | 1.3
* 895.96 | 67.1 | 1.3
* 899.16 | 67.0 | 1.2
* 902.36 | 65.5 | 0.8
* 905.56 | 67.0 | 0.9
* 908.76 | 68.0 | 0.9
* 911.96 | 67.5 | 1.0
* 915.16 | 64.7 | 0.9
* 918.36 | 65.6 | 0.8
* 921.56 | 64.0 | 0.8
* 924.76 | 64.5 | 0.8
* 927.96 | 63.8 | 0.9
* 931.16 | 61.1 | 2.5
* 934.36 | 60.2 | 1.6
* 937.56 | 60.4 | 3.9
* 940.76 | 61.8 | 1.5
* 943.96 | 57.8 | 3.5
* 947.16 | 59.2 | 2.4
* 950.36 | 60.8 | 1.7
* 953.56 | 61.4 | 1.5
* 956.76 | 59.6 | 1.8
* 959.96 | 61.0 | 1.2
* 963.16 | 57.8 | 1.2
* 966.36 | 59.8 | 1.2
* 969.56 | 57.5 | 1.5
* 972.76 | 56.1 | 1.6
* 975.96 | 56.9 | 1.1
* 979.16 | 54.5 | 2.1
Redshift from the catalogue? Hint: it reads 0.00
